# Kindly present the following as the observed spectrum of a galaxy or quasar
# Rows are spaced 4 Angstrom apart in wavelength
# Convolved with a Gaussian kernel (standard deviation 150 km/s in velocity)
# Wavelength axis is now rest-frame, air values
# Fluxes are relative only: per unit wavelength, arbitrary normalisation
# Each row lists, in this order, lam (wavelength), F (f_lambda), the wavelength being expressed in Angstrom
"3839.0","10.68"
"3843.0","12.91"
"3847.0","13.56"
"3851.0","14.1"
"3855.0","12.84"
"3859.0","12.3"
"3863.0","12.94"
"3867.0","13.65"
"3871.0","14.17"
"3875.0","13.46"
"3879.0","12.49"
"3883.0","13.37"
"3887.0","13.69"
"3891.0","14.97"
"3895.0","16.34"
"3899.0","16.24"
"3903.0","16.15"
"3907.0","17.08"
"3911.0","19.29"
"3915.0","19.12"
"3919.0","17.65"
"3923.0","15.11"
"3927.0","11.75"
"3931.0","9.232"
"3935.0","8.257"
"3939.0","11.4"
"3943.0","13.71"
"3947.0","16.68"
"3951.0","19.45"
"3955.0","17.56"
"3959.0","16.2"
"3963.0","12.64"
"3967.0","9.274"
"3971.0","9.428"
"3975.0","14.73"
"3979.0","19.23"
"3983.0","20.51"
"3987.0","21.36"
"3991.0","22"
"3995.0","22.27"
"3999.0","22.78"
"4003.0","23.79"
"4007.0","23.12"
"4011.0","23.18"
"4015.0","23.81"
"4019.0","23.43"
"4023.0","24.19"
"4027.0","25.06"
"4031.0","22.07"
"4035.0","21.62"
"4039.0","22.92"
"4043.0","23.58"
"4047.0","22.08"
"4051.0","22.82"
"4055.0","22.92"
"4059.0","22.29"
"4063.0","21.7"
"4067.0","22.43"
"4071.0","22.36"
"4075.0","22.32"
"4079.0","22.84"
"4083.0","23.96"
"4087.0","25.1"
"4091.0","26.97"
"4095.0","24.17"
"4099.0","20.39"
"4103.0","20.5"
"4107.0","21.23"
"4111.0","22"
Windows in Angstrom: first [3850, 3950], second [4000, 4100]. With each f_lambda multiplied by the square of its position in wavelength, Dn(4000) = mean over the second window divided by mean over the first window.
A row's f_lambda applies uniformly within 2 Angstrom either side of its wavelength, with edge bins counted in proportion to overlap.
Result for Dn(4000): 1.7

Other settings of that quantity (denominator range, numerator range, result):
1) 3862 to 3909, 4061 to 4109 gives 1.73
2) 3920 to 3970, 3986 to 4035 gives 1.77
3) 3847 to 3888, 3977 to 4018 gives 1.79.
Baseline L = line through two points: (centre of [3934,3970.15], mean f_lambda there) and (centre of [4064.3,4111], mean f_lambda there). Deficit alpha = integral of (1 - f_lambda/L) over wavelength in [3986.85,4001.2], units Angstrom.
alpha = -4.8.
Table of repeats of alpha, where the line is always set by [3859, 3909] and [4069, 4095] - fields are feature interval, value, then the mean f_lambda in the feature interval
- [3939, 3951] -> 1.5 Angstrom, 15.3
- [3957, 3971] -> 4.6 Angstrom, 12.2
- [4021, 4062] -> -1.8 Angstrom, 22.9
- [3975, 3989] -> -0.3 Angstrom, 19.6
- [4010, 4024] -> -1.9 Angstrom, 23.6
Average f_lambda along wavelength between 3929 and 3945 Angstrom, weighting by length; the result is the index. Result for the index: 10.6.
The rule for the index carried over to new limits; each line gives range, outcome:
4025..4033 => 23.6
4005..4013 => 23.1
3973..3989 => 19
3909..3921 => 18.7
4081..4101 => 24.1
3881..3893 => 14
